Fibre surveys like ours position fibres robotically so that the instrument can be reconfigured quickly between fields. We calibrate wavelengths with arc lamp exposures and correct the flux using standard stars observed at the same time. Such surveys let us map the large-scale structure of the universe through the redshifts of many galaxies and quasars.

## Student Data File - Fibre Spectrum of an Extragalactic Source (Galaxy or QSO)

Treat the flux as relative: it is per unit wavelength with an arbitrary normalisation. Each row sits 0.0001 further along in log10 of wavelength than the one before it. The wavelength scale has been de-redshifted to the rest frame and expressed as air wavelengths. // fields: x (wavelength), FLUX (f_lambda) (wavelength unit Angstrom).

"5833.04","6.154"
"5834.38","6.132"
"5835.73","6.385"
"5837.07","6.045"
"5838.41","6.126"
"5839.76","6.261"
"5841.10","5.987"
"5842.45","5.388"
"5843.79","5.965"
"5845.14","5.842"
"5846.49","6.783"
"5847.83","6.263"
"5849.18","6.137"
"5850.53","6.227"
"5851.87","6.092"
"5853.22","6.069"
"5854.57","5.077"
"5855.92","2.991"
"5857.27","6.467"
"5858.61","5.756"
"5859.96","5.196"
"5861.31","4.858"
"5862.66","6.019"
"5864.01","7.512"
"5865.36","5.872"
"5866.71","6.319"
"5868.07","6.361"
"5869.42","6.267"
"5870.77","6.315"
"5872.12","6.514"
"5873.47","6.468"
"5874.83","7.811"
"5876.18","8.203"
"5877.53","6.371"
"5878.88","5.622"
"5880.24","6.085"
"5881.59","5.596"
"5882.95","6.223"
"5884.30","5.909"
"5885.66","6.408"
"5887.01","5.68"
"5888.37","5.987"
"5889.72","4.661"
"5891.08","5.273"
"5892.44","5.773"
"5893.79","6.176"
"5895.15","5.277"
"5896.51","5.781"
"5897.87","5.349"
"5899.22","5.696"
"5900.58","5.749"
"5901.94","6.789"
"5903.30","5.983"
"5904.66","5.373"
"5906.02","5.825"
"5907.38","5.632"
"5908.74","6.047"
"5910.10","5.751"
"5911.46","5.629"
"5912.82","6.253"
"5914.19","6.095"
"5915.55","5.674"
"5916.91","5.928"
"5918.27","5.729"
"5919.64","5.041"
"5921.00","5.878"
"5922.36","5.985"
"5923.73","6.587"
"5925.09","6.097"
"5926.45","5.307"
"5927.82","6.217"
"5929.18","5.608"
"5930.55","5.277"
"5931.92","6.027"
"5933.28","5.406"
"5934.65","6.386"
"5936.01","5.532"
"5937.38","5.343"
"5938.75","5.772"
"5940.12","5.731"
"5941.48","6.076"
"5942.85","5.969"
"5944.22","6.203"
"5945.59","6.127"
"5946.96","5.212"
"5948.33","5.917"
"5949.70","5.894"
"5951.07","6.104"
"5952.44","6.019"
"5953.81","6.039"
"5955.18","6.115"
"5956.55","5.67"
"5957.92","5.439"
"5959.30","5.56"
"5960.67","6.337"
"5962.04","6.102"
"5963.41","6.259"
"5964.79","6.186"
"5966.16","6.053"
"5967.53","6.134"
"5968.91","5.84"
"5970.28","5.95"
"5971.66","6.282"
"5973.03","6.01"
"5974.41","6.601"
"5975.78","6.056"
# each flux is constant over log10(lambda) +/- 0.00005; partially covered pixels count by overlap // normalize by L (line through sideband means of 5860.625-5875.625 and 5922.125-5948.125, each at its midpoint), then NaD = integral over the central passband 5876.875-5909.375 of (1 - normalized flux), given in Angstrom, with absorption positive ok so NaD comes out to 2.04 Angstrom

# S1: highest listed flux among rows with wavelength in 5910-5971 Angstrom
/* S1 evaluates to 6.587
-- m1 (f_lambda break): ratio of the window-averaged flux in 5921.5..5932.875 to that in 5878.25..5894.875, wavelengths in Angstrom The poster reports 1.02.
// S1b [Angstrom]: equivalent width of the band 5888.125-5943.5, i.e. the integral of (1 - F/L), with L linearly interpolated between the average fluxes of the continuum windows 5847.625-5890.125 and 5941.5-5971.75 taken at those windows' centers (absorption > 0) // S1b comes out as 2.2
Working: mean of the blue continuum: 6.05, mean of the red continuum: 5.97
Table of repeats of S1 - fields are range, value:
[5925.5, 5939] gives 6.386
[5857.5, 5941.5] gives 8.203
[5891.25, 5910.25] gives 6.789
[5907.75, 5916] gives 6.253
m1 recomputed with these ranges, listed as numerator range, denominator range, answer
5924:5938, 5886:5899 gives 1.03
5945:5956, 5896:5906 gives 1.02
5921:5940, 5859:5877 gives 0.90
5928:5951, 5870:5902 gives 0.96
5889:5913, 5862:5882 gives 0.88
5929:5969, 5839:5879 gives 0.96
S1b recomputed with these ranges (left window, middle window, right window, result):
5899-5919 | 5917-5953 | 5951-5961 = 0.3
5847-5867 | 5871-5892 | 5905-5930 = -1.4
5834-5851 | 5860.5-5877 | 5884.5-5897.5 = -1.9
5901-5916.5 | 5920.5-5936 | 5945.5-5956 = 0.1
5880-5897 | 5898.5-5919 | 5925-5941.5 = -0.5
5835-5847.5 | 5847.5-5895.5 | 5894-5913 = -0.4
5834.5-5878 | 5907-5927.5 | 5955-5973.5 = 0.7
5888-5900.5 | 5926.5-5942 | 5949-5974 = 0.2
